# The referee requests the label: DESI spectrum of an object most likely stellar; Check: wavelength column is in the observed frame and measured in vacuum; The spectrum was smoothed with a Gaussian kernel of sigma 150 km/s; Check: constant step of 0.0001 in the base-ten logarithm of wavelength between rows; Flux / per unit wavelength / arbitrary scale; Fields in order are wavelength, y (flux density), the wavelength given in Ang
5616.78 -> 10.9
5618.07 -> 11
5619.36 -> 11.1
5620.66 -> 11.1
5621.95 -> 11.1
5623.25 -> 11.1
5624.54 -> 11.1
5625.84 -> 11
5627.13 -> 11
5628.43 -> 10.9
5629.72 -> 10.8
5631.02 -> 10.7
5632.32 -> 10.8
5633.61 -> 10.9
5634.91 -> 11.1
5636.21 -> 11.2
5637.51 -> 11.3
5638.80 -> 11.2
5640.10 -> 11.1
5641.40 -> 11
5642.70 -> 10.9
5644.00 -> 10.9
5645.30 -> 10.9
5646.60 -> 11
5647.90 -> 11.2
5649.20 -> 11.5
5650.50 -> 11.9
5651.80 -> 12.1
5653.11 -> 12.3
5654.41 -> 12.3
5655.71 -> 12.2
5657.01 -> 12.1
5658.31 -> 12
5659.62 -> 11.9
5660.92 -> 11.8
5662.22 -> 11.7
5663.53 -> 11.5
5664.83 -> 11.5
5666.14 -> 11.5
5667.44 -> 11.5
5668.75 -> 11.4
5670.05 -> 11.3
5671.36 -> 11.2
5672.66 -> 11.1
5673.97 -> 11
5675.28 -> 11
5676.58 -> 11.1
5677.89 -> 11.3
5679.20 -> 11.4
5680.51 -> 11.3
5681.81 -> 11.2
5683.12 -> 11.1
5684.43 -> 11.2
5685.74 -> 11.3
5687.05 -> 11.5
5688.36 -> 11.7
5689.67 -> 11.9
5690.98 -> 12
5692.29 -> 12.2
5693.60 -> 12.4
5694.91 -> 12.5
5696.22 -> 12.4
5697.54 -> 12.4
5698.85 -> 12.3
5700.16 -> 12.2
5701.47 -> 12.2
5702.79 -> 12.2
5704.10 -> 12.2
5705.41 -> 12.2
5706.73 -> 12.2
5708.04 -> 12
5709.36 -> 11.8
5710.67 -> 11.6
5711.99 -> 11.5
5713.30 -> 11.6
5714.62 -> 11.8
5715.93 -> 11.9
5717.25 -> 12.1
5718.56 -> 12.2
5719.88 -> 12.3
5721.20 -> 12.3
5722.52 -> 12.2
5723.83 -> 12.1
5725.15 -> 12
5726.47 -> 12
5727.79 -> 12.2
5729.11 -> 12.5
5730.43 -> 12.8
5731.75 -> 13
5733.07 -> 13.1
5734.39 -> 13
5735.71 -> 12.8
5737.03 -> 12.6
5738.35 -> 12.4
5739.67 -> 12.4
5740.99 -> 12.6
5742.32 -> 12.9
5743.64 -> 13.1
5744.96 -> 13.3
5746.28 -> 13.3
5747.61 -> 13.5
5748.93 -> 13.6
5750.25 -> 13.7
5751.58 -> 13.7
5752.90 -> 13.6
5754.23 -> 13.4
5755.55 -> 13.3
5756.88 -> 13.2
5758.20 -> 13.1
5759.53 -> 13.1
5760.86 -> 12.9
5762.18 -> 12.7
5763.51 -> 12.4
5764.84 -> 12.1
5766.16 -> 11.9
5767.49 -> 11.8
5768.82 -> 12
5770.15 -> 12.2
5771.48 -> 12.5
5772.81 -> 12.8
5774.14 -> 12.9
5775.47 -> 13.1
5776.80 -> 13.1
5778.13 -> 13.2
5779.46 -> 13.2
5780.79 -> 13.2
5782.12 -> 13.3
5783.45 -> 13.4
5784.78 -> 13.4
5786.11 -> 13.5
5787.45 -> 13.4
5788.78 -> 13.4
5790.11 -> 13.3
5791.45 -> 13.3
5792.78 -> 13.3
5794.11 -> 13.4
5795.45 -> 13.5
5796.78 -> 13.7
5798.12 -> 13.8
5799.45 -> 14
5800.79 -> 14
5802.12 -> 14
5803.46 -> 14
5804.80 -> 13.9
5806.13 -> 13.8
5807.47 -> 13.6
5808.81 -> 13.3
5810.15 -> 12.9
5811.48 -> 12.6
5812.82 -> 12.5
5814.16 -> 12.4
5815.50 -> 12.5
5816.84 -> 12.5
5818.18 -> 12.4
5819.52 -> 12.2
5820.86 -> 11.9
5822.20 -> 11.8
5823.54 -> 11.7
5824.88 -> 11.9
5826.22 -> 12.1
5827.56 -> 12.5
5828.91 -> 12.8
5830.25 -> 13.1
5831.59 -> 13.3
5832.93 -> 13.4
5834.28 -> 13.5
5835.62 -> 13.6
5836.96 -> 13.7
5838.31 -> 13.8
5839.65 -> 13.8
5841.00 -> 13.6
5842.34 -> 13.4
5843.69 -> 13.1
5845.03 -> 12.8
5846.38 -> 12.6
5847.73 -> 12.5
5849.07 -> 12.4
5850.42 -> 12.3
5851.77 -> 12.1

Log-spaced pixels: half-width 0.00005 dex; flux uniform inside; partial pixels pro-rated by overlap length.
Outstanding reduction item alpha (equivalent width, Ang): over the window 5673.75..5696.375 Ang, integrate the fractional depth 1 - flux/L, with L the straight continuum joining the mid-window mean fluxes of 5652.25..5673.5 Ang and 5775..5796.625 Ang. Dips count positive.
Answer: 0.8 Ang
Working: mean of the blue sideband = 11.7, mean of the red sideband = 13.3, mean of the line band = 11.6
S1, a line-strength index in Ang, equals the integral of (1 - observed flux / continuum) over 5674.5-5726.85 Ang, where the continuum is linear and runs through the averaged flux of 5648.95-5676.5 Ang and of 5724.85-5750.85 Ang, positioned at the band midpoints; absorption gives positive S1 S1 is 1.7 Ang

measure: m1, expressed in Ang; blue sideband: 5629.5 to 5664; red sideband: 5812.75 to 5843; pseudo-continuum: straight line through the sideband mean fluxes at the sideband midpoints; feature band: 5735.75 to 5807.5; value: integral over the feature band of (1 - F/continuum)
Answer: -4.5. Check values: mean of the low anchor 11.4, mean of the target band 13.2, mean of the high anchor 12.8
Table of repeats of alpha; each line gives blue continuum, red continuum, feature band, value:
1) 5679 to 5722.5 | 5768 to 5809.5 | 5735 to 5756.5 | -0.8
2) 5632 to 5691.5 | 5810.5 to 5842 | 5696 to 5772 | -3.2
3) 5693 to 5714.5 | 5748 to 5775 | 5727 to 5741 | -0.2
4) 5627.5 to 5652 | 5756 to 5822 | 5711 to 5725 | 0.1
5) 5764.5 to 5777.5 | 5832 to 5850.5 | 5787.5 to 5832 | -0.5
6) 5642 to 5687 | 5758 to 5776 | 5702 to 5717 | 0.0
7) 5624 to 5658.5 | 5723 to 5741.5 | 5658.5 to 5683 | 0.7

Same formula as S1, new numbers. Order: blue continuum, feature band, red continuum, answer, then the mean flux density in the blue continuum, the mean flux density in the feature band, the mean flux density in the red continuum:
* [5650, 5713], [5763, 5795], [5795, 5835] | -0.7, 11.8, 12.9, 13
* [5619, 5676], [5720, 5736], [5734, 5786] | 0.0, 11.3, 12.5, 12.9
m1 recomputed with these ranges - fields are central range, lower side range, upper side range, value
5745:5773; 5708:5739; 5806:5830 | -1.3 Ang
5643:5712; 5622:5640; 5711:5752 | 0.2 Ang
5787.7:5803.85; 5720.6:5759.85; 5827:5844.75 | -0.6 Ang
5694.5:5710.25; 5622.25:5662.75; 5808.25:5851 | -0.5 Ang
